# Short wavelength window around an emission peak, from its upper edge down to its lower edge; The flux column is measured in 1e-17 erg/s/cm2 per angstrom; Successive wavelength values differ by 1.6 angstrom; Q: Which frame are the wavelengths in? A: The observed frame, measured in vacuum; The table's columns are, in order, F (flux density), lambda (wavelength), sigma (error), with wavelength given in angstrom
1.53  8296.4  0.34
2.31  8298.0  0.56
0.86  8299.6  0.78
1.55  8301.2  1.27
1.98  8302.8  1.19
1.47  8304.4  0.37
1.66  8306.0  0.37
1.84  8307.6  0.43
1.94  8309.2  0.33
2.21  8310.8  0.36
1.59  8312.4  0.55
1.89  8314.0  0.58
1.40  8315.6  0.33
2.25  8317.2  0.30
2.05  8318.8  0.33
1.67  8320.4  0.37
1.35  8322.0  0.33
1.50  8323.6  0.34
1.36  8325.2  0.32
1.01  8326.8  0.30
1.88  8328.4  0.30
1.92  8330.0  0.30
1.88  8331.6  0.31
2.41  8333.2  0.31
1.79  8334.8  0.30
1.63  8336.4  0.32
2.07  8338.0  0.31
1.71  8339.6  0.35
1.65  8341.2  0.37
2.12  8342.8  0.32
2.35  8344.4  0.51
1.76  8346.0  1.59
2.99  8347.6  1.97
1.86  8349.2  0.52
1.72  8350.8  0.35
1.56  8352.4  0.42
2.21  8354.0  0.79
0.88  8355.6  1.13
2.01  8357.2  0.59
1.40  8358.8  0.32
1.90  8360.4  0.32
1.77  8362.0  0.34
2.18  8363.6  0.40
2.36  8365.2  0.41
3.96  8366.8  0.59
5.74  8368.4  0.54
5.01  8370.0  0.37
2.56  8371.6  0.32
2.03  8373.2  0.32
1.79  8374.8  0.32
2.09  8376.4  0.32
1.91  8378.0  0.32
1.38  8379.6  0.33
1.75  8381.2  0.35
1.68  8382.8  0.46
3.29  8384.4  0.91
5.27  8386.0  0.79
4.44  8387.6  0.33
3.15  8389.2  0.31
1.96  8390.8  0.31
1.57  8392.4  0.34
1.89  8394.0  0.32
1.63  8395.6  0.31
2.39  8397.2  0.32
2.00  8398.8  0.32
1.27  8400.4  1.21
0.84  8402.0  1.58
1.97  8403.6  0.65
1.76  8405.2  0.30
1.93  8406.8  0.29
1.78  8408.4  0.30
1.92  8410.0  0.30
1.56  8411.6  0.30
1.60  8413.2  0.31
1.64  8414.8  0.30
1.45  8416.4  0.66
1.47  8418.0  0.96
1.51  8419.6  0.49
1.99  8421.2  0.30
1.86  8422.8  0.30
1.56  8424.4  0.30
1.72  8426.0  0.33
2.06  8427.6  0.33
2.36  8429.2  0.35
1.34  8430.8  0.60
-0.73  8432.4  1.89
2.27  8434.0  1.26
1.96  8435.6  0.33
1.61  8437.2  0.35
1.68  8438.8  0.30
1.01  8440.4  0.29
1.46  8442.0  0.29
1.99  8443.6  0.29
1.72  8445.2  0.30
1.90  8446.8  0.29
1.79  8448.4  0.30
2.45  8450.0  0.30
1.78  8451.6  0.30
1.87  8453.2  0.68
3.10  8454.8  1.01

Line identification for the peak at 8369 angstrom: [S II]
